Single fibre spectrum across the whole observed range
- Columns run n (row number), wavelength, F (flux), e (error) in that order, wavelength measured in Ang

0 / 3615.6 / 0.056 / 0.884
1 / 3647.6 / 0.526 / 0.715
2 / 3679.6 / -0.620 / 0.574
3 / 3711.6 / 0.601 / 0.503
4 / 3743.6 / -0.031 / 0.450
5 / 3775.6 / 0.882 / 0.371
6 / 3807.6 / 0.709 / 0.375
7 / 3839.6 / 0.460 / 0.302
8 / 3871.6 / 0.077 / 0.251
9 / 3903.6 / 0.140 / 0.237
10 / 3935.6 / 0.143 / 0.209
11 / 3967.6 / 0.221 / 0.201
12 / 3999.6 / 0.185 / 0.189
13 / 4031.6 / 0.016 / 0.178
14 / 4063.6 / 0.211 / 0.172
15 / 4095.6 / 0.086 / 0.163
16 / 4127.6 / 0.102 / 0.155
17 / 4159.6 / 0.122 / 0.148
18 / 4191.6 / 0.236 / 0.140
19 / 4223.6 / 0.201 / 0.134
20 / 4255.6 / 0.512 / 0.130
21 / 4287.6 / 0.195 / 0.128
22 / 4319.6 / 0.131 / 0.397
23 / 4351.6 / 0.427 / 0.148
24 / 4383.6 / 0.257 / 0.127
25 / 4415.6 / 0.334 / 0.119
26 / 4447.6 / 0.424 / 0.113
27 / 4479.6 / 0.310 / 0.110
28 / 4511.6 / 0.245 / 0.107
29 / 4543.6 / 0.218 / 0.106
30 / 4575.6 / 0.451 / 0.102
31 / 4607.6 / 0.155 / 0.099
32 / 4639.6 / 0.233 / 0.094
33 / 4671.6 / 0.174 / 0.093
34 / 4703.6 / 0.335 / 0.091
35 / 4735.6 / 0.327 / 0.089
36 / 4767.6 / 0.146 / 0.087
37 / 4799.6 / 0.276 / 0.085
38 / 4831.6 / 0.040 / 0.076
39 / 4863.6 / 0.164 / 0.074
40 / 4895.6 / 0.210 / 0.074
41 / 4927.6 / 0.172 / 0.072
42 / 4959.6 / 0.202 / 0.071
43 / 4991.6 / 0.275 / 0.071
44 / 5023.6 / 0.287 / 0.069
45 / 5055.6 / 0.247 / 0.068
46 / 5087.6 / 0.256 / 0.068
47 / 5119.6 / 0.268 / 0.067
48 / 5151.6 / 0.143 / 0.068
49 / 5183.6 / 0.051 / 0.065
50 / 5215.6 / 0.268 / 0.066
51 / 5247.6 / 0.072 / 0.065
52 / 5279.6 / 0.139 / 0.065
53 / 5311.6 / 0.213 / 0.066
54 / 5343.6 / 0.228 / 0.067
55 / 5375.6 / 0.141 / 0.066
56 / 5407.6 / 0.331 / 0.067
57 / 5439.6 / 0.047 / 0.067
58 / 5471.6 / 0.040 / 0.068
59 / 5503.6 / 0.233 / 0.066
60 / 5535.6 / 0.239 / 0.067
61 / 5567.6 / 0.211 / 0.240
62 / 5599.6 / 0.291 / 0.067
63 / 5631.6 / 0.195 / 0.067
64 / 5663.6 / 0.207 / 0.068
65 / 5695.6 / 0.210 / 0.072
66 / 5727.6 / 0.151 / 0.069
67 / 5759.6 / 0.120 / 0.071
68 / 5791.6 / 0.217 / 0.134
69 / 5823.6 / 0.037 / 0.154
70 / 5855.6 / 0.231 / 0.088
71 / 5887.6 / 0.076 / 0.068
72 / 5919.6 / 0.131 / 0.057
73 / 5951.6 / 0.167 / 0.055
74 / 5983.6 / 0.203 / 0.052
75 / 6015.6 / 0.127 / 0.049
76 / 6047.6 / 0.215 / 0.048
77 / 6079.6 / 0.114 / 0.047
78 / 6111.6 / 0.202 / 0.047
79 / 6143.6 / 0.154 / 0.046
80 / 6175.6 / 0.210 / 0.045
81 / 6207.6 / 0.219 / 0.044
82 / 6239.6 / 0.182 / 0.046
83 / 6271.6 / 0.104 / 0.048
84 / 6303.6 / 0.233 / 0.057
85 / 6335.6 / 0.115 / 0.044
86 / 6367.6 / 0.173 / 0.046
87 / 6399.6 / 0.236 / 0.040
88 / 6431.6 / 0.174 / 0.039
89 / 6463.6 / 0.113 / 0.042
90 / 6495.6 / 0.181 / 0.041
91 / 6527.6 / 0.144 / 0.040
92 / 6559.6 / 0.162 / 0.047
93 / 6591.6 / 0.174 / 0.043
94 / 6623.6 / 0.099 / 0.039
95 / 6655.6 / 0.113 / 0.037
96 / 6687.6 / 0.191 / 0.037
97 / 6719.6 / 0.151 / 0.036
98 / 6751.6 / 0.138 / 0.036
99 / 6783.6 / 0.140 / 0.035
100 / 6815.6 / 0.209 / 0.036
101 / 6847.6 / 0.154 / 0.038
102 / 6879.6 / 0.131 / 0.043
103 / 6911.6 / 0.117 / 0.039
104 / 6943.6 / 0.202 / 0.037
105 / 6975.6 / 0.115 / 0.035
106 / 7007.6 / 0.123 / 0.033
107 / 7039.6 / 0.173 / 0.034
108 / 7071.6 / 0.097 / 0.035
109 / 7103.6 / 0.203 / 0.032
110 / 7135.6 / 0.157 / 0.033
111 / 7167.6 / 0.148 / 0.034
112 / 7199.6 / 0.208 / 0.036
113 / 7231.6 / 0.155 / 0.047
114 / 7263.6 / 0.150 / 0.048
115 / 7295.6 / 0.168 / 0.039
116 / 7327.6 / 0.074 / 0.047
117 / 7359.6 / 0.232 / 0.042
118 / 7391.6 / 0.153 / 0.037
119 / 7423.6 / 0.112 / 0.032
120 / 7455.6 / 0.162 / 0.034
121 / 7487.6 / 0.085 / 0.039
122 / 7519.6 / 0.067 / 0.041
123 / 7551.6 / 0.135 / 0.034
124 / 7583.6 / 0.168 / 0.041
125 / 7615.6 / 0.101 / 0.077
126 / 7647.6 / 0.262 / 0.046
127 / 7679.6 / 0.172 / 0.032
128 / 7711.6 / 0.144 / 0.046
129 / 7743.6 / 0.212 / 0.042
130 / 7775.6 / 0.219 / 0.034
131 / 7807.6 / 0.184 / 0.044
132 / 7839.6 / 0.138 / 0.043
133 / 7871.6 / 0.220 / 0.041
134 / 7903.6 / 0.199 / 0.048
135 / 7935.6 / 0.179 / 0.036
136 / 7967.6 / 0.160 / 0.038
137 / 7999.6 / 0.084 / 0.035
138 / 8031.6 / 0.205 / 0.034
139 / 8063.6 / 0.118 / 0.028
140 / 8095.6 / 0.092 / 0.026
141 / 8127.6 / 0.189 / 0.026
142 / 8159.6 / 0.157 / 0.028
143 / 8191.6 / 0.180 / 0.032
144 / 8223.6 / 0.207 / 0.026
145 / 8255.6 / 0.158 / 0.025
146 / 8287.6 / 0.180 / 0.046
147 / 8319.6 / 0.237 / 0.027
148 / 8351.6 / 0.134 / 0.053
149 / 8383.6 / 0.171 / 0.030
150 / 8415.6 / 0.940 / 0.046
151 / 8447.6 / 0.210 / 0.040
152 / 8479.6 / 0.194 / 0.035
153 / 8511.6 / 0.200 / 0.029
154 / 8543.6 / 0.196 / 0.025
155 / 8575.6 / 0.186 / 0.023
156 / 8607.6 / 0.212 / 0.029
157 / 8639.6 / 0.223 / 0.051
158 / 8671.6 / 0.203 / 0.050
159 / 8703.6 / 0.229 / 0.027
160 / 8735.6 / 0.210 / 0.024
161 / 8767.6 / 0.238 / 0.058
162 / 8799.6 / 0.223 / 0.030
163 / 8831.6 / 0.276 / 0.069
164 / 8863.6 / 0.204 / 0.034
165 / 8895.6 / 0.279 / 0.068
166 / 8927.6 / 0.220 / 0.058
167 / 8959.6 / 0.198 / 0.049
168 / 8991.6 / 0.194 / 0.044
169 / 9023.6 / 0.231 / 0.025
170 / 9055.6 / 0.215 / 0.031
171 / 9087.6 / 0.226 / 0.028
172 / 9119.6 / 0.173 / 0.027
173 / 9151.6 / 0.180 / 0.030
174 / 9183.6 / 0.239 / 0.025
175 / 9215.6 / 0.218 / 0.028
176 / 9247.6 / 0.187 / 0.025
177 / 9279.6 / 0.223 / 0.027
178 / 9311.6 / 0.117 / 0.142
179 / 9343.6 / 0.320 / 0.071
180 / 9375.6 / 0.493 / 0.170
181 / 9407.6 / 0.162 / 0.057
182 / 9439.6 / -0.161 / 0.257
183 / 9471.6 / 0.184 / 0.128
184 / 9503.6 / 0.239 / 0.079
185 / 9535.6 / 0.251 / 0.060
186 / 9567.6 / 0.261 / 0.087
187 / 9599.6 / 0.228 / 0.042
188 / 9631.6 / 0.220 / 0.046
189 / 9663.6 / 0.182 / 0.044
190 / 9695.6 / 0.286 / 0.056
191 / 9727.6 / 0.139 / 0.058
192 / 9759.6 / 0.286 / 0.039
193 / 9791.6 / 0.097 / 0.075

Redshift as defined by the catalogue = 1.26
